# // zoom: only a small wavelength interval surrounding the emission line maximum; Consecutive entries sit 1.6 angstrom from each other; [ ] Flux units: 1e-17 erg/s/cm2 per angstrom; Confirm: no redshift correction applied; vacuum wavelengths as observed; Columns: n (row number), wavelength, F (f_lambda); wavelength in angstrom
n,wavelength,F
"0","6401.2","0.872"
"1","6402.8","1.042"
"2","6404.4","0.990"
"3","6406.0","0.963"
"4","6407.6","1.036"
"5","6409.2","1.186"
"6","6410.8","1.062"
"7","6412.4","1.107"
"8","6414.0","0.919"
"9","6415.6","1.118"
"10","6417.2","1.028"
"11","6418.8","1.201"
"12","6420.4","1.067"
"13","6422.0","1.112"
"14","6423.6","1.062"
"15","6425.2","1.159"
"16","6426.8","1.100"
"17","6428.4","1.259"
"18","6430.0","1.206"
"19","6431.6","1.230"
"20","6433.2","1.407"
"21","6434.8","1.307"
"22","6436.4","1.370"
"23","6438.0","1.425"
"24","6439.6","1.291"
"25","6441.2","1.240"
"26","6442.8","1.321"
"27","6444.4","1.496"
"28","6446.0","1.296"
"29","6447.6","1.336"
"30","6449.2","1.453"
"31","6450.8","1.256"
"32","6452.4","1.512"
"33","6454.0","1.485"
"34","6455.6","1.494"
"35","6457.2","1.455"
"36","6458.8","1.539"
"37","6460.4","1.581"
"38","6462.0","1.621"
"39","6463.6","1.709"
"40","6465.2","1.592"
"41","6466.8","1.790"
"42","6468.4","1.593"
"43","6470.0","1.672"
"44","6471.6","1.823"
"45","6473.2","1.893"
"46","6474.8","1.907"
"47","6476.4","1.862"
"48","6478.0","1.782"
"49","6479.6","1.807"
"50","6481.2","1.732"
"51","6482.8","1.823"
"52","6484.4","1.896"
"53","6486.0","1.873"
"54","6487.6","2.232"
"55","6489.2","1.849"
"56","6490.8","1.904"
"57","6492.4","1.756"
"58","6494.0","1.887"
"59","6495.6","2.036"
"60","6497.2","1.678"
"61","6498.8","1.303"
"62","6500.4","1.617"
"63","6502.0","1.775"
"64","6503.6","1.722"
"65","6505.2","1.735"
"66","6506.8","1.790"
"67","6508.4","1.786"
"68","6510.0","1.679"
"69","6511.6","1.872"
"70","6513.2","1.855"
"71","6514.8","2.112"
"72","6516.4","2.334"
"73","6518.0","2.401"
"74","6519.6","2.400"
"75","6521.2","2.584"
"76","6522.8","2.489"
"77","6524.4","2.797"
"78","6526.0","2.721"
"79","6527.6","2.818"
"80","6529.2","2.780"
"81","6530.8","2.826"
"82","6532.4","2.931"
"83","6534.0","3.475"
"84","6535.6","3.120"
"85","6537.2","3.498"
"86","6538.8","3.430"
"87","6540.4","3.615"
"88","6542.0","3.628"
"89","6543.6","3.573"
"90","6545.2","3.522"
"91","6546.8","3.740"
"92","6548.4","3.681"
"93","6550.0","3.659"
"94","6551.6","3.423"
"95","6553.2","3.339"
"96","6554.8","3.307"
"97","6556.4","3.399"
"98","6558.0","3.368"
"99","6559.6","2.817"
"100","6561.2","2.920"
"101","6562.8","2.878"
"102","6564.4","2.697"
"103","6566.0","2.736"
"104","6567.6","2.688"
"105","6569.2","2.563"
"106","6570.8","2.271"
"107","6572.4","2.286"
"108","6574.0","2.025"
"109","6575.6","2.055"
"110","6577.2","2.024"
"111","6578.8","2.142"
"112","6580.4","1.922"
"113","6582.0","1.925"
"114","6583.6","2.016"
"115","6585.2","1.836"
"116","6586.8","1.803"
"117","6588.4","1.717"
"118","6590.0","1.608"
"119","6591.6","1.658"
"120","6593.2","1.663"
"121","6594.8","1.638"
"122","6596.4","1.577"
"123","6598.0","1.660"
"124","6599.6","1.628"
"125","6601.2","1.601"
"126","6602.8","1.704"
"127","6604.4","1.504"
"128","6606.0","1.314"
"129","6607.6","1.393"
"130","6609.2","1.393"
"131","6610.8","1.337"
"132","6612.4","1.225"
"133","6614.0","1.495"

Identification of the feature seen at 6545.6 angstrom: C IV 1549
